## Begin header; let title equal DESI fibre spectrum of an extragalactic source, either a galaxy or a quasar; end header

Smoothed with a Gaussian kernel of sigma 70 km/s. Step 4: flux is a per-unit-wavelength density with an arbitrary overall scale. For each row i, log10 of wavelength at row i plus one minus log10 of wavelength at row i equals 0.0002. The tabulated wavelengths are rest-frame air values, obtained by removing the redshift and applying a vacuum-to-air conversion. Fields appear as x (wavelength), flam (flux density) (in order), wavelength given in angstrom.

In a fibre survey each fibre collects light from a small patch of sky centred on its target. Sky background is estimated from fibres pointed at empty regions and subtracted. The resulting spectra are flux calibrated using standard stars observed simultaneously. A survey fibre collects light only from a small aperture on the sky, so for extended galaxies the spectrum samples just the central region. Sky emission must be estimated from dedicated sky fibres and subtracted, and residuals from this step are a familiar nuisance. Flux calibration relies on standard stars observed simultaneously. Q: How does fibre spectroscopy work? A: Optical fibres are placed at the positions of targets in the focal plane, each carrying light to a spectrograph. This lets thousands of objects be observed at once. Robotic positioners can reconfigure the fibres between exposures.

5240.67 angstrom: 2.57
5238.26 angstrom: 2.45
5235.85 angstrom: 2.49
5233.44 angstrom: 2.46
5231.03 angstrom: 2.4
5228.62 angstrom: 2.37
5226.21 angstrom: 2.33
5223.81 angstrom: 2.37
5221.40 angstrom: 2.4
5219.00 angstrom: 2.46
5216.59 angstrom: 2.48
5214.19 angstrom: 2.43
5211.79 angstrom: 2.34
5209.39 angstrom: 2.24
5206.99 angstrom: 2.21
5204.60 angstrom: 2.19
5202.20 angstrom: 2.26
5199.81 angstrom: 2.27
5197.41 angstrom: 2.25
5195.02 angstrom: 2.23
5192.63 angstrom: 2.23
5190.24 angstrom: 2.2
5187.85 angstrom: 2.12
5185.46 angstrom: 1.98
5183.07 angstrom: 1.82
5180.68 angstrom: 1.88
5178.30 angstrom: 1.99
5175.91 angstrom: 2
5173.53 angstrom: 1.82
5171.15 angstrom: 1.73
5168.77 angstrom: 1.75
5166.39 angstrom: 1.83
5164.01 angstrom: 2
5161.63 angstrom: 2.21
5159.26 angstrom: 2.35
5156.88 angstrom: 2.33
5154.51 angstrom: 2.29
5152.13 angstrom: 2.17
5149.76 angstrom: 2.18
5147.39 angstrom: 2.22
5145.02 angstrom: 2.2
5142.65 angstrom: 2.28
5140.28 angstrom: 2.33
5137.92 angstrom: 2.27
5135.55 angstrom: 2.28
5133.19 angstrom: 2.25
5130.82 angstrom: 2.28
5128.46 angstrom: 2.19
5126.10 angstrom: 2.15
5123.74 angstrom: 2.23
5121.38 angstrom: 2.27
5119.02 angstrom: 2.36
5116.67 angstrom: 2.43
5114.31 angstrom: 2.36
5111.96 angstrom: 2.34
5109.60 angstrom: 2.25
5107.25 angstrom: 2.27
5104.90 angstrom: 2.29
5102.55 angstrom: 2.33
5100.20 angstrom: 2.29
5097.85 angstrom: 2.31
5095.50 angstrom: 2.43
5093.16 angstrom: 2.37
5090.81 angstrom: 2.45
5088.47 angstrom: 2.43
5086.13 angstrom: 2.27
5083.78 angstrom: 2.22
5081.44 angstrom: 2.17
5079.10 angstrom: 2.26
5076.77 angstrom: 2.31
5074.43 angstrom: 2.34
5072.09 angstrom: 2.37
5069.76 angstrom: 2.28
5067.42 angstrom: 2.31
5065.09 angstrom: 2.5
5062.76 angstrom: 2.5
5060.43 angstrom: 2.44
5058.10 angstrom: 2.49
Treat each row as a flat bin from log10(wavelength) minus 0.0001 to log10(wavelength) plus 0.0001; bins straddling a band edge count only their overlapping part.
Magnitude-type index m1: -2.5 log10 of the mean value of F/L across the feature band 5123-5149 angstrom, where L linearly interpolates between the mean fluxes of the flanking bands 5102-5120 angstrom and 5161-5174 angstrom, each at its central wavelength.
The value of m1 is -0.06 mag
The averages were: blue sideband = 2.33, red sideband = 1.88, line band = 2.24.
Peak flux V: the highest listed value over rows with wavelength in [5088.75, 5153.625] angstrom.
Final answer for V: 2.45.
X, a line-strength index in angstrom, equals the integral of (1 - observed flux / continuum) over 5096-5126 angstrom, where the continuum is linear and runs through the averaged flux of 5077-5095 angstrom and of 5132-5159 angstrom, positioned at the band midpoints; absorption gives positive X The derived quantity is -0.2 angstrom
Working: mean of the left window 2.32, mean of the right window 2.26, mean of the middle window 2.31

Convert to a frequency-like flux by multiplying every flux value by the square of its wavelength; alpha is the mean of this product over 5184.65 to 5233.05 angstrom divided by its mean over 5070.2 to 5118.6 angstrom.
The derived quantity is 1.03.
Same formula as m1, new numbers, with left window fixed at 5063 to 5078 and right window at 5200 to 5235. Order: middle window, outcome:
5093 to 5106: 0.01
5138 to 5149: 0.05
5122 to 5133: 0.07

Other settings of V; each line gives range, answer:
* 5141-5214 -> 2.35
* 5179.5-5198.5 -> 2.25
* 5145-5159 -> 2.33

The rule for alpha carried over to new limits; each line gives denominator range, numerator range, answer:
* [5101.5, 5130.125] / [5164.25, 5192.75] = 0.87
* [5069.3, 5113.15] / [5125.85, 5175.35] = 0.95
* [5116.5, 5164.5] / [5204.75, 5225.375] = 1.08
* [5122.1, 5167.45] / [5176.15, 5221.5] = 1.02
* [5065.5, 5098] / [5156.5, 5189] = 0.88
